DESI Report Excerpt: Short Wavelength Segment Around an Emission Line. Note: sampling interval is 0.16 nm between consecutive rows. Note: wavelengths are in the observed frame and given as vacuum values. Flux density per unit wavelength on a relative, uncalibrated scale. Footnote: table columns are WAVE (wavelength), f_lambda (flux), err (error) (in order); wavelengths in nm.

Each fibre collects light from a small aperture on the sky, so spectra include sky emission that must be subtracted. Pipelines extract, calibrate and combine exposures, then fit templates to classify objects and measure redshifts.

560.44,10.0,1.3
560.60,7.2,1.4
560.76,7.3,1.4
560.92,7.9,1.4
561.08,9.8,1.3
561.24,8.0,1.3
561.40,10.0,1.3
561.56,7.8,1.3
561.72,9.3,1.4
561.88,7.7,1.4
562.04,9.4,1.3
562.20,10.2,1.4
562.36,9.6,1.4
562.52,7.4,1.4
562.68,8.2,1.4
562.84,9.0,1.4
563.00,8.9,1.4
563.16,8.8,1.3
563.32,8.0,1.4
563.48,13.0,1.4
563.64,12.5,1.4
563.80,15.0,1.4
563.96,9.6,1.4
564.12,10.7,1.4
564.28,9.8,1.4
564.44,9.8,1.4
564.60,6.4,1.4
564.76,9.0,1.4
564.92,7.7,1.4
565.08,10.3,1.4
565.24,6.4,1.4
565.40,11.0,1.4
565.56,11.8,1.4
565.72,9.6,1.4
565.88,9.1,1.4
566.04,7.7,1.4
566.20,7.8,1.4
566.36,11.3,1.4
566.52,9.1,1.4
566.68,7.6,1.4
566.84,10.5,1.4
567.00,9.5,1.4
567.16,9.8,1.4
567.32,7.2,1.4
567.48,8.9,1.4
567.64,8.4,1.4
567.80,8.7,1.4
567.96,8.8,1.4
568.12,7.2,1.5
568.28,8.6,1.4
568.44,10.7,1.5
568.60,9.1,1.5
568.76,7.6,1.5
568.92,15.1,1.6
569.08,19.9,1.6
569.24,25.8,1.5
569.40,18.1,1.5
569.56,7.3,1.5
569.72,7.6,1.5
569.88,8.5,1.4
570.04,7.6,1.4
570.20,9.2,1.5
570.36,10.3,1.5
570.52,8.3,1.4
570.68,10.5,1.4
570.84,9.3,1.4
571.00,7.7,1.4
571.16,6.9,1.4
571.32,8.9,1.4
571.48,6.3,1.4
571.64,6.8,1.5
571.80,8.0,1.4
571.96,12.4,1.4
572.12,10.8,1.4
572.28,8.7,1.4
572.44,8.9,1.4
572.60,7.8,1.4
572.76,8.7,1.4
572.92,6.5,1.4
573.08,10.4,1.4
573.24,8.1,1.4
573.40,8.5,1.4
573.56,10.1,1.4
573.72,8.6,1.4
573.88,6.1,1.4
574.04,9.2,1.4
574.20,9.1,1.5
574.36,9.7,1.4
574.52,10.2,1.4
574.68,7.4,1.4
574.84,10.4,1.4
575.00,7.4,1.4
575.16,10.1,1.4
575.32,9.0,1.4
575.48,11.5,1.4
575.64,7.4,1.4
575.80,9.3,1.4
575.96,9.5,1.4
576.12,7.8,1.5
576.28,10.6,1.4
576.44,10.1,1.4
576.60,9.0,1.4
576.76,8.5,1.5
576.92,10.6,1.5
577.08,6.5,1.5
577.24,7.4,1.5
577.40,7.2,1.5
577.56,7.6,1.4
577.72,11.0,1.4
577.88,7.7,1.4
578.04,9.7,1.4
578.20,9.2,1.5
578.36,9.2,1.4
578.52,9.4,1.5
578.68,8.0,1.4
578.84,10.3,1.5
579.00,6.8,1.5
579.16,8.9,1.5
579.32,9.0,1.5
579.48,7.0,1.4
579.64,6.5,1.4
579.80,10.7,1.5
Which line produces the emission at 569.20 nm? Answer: [O III] 5007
